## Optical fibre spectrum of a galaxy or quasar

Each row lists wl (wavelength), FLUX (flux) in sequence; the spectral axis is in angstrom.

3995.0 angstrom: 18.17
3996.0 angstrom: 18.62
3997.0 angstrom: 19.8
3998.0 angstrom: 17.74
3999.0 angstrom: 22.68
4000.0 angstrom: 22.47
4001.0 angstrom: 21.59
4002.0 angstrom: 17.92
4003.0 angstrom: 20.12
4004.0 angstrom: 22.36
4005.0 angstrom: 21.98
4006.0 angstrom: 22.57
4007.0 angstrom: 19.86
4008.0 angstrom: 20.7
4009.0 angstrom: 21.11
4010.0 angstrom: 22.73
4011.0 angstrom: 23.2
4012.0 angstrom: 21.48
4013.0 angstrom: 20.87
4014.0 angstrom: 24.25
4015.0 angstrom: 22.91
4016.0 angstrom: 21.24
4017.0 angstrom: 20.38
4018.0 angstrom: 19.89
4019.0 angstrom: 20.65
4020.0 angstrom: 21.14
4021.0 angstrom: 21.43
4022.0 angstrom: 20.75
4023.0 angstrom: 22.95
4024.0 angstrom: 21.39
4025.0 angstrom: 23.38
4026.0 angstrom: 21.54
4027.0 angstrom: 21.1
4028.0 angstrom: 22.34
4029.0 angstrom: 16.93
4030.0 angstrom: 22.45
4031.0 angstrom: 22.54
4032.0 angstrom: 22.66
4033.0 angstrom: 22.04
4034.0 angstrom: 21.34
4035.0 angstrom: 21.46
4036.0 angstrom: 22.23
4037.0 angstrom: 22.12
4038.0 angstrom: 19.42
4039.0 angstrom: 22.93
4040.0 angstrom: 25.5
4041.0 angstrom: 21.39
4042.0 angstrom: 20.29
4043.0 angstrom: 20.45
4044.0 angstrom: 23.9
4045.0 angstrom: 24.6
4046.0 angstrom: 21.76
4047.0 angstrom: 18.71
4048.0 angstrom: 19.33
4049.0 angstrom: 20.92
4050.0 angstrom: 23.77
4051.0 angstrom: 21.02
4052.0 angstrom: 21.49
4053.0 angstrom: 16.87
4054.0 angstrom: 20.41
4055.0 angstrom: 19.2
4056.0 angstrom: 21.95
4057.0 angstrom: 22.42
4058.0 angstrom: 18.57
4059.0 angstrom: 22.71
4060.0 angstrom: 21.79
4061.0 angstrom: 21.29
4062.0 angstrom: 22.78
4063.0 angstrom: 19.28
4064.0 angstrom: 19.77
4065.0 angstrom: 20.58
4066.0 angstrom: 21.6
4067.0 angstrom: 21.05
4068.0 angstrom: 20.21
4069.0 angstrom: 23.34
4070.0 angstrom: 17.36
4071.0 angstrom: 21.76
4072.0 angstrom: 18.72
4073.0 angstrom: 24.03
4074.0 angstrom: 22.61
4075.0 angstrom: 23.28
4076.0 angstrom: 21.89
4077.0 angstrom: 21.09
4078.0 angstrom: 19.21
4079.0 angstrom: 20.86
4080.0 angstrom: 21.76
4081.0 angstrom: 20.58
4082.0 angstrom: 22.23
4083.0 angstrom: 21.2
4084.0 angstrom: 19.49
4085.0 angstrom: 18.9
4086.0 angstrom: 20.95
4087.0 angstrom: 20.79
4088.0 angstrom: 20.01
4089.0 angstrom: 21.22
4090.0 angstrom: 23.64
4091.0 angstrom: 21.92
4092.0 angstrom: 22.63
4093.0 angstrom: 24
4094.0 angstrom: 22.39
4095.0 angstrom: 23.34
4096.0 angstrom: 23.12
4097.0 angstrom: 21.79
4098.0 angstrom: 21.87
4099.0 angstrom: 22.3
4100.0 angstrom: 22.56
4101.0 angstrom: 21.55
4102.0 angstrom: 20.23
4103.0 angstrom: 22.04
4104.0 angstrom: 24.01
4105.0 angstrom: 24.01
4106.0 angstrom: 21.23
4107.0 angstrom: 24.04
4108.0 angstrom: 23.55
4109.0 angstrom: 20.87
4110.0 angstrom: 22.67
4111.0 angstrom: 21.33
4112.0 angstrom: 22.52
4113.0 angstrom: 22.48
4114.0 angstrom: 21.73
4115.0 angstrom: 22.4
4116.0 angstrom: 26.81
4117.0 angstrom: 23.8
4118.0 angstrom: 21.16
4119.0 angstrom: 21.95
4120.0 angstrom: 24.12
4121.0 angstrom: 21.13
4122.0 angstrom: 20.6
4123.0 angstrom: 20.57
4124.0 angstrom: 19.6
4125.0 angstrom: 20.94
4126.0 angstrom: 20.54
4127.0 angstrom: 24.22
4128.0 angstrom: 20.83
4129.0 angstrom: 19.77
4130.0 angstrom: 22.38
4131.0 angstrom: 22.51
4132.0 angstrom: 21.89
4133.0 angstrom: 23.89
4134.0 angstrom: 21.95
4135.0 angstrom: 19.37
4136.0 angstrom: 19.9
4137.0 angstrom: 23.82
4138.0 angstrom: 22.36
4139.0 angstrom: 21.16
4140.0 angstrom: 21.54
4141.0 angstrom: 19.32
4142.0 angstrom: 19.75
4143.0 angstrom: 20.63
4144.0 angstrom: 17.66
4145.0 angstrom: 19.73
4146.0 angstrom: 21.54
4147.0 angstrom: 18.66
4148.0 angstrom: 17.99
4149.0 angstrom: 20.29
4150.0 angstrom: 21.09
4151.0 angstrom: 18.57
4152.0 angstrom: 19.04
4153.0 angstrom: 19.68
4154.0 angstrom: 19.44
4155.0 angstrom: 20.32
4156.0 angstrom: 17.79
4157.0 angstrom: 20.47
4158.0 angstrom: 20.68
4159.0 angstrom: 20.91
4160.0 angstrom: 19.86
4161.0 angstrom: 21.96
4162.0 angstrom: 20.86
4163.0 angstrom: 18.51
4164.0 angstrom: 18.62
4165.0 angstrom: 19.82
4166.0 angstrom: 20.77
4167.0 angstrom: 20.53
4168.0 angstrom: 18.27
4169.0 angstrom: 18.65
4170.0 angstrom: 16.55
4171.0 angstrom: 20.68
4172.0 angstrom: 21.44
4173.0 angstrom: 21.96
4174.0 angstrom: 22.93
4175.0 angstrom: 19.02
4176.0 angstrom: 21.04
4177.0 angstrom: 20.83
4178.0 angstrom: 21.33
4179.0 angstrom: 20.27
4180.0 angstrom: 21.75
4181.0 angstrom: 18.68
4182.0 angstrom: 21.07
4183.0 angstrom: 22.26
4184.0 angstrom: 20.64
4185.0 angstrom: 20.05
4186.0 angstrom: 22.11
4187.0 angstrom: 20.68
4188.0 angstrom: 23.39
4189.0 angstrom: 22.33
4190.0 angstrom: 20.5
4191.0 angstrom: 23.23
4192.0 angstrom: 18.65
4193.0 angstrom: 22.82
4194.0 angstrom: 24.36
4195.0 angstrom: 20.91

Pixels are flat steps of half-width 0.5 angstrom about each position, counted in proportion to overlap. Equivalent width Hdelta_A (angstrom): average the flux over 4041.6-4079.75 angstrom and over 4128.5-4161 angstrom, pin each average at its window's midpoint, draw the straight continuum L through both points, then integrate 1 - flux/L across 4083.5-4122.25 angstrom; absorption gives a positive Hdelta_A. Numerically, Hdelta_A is -2.7 angstrom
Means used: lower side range 21.1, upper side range 20.5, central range 22.2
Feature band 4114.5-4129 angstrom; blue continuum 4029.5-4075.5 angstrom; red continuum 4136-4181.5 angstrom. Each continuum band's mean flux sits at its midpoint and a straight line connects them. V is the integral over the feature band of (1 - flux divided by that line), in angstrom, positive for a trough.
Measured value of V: -1.0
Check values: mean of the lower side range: 21.4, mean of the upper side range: 20.1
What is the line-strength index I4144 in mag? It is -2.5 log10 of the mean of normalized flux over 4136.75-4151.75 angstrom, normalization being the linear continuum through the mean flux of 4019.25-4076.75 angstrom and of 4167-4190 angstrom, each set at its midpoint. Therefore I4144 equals 0.04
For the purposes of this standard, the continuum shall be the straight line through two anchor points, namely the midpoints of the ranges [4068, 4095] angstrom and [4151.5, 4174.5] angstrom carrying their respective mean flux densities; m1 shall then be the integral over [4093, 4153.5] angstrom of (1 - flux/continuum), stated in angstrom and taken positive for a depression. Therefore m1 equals -2.6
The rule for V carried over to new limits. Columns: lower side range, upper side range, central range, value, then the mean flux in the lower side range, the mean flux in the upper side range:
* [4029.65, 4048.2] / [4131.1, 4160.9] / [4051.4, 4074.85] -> 0.70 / 21.9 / 20.4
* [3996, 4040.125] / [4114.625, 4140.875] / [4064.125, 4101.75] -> 0.35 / 21.4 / 21.9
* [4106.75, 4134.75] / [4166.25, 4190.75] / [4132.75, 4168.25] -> 2.04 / 22.1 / 20.7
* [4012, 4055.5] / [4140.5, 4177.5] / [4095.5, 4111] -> -1.34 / 21.4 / 19.9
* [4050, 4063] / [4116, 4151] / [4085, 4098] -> -0.62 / 20.9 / 21.1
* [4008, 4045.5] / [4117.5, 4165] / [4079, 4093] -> -0.05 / 21.8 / 20.6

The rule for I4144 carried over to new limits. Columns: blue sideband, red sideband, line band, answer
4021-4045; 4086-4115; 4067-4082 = 0.04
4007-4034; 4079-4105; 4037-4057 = 0.02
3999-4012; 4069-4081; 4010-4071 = 0.00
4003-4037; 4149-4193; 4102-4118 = -0.09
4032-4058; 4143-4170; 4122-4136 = -0.07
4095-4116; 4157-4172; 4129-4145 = 0.00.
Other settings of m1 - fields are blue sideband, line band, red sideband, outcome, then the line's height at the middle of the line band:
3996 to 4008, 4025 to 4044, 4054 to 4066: -0.8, 20.9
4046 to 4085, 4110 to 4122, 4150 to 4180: -1.2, 20.5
